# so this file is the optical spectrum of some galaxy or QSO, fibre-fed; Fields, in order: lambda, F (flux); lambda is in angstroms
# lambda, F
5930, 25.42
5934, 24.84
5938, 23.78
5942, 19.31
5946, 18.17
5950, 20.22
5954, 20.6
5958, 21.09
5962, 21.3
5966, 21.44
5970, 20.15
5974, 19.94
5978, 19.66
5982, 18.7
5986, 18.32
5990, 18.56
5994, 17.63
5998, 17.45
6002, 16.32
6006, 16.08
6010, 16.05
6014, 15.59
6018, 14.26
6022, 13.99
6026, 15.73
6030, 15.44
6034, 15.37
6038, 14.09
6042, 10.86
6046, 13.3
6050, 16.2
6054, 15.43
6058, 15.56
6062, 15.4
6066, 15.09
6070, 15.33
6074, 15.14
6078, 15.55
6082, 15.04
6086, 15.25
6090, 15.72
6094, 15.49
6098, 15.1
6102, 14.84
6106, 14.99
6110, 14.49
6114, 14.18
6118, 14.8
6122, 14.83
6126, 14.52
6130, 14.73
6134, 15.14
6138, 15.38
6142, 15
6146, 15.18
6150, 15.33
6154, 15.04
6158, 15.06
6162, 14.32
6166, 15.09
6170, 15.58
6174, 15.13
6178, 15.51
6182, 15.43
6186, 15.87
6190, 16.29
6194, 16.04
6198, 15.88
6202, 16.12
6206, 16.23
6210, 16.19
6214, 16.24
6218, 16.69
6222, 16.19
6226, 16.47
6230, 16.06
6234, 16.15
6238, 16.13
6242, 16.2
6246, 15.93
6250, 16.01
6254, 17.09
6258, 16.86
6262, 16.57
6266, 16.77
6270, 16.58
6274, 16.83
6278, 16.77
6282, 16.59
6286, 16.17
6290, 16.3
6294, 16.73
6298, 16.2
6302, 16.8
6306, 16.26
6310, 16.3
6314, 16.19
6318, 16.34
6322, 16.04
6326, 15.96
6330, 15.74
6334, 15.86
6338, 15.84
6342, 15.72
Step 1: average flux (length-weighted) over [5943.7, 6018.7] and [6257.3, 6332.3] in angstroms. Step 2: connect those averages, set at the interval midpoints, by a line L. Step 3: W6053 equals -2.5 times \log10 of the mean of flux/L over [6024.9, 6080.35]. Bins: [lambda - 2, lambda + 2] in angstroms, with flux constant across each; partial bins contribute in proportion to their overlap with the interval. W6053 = 0.212 mag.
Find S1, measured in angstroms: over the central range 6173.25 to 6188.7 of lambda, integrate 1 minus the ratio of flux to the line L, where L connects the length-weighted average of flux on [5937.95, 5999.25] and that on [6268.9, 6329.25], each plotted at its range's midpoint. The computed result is 1.8 angstroms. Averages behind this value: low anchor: 19.7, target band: 15.6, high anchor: 16.4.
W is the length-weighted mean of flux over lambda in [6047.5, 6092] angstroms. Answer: 15.4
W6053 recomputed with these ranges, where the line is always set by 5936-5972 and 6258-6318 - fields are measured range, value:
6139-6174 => 0.201 mag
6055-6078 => 0.248 mag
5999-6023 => 0.273 mag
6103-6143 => 0.246 mag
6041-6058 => 0.334 mag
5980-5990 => 0.099 mag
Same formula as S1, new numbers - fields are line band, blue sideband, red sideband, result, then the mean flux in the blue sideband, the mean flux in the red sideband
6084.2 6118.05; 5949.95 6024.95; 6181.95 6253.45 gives 4.3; 18.2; 16.2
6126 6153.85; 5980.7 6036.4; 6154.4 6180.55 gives 0.5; 16.3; 15.1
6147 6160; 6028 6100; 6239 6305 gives 0.4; 15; 16.5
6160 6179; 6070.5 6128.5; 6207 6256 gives 0.7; 15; 16.3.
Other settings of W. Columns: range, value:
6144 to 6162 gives 15.1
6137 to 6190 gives 15.3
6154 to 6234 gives 15.8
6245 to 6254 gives 16.2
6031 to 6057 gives 14.3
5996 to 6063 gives 15.1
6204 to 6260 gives 16.3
